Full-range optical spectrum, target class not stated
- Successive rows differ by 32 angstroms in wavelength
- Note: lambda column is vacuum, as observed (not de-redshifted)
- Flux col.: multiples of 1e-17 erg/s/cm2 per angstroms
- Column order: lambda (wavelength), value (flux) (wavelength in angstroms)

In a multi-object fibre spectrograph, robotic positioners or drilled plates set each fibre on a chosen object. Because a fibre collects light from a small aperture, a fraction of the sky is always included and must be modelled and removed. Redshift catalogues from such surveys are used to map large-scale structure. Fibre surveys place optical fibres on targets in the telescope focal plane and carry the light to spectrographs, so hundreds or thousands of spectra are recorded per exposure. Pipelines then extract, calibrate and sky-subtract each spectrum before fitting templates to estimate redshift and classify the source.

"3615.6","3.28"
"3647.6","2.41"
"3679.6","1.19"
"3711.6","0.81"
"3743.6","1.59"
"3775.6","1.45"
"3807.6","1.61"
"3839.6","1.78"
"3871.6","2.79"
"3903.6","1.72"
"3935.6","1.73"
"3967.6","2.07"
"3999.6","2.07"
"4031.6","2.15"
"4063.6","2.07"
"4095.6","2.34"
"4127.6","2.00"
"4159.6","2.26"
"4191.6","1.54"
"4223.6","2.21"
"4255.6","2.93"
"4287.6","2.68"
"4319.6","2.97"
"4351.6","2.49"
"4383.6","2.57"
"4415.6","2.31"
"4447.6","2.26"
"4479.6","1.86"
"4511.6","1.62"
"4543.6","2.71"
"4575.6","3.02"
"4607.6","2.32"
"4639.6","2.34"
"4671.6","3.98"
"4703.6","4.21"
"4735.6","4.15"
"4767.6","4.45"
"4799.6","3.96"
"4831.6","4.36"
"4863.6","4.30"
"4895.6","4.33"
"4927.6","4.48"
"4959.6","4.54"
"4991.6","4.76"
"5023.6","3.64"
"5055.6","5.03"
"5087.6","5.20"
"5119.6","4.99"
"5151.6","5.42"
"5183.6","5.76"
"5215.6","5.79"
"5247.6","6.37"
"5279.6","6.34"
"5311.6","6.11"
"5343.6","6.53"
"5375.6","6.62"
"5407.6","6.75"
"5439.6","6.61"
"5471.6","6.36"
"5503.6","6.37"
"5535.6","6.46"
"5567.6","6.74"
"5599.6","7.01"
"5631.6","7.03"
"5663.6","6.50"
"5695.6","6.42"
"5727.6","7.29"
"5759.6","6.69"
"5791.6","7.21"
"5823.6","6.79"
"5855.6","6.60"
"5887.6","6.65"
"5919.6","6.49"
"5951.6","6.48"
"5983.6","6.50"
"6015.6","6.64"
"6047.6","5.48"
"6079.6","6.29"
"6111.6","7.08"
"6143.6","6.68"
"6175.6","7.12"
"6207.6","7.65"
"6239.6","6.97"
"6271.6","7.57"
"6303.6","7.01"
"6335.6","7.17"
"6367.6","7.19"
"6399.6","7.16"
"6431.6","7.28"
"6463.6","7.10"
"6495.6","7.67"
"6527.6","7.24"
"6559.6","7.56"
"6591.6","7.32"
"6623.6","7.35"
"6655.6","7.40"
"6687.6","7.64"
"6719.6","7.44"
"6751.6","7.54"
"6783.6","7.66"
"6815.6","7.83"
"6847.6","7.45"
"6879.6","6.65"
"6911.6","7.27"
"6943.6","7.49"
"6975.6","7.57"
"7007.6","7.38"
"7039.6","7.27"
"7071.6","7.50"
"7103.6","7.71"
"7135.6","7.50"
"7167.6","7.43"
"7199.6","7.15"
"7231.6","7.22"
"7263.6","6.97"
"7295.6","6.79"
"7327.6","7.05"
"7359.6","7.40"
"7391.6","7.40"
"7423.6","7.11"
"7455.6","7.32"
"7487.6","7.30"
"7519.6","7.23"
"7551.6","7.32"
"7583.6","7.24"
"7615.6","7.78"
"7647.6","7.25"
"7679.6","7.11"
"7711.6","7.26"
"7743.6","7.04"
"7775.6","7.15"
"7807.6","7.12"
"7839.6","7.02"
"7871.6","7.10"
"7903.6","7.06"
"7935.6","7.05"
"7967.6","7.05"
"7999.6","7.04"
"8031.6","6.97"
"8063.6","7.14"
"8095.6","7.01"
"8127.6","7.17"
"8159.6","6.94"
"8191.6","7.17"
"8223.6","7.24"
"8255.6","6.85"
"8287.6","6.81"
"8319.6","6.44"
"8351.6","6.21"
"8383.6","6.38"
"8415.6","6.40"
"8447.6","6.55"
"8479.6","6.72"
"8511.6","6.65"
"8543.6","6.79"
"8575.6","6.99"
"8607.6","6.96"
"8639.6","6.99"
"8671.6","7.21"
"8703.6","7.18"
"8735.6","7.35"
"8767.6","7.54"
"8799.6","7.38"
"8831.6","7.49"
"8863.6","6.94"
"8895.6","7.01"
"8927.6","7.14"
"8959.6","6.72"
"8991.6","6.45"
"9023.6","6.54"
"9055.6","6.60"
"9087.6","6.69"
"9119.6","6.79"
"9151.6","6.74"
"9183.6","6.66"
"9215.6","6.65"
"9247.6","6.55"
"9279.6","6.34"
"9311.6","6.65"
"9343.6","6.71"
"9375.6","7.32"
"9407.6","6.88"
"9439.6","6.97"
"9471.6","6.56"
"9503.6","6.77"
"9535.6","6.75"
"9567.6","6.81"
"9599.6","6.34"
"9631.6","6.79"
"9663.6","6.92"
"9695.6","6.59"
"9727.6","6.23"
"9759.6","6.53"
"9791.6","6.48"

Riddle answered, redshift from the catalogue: 0.17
